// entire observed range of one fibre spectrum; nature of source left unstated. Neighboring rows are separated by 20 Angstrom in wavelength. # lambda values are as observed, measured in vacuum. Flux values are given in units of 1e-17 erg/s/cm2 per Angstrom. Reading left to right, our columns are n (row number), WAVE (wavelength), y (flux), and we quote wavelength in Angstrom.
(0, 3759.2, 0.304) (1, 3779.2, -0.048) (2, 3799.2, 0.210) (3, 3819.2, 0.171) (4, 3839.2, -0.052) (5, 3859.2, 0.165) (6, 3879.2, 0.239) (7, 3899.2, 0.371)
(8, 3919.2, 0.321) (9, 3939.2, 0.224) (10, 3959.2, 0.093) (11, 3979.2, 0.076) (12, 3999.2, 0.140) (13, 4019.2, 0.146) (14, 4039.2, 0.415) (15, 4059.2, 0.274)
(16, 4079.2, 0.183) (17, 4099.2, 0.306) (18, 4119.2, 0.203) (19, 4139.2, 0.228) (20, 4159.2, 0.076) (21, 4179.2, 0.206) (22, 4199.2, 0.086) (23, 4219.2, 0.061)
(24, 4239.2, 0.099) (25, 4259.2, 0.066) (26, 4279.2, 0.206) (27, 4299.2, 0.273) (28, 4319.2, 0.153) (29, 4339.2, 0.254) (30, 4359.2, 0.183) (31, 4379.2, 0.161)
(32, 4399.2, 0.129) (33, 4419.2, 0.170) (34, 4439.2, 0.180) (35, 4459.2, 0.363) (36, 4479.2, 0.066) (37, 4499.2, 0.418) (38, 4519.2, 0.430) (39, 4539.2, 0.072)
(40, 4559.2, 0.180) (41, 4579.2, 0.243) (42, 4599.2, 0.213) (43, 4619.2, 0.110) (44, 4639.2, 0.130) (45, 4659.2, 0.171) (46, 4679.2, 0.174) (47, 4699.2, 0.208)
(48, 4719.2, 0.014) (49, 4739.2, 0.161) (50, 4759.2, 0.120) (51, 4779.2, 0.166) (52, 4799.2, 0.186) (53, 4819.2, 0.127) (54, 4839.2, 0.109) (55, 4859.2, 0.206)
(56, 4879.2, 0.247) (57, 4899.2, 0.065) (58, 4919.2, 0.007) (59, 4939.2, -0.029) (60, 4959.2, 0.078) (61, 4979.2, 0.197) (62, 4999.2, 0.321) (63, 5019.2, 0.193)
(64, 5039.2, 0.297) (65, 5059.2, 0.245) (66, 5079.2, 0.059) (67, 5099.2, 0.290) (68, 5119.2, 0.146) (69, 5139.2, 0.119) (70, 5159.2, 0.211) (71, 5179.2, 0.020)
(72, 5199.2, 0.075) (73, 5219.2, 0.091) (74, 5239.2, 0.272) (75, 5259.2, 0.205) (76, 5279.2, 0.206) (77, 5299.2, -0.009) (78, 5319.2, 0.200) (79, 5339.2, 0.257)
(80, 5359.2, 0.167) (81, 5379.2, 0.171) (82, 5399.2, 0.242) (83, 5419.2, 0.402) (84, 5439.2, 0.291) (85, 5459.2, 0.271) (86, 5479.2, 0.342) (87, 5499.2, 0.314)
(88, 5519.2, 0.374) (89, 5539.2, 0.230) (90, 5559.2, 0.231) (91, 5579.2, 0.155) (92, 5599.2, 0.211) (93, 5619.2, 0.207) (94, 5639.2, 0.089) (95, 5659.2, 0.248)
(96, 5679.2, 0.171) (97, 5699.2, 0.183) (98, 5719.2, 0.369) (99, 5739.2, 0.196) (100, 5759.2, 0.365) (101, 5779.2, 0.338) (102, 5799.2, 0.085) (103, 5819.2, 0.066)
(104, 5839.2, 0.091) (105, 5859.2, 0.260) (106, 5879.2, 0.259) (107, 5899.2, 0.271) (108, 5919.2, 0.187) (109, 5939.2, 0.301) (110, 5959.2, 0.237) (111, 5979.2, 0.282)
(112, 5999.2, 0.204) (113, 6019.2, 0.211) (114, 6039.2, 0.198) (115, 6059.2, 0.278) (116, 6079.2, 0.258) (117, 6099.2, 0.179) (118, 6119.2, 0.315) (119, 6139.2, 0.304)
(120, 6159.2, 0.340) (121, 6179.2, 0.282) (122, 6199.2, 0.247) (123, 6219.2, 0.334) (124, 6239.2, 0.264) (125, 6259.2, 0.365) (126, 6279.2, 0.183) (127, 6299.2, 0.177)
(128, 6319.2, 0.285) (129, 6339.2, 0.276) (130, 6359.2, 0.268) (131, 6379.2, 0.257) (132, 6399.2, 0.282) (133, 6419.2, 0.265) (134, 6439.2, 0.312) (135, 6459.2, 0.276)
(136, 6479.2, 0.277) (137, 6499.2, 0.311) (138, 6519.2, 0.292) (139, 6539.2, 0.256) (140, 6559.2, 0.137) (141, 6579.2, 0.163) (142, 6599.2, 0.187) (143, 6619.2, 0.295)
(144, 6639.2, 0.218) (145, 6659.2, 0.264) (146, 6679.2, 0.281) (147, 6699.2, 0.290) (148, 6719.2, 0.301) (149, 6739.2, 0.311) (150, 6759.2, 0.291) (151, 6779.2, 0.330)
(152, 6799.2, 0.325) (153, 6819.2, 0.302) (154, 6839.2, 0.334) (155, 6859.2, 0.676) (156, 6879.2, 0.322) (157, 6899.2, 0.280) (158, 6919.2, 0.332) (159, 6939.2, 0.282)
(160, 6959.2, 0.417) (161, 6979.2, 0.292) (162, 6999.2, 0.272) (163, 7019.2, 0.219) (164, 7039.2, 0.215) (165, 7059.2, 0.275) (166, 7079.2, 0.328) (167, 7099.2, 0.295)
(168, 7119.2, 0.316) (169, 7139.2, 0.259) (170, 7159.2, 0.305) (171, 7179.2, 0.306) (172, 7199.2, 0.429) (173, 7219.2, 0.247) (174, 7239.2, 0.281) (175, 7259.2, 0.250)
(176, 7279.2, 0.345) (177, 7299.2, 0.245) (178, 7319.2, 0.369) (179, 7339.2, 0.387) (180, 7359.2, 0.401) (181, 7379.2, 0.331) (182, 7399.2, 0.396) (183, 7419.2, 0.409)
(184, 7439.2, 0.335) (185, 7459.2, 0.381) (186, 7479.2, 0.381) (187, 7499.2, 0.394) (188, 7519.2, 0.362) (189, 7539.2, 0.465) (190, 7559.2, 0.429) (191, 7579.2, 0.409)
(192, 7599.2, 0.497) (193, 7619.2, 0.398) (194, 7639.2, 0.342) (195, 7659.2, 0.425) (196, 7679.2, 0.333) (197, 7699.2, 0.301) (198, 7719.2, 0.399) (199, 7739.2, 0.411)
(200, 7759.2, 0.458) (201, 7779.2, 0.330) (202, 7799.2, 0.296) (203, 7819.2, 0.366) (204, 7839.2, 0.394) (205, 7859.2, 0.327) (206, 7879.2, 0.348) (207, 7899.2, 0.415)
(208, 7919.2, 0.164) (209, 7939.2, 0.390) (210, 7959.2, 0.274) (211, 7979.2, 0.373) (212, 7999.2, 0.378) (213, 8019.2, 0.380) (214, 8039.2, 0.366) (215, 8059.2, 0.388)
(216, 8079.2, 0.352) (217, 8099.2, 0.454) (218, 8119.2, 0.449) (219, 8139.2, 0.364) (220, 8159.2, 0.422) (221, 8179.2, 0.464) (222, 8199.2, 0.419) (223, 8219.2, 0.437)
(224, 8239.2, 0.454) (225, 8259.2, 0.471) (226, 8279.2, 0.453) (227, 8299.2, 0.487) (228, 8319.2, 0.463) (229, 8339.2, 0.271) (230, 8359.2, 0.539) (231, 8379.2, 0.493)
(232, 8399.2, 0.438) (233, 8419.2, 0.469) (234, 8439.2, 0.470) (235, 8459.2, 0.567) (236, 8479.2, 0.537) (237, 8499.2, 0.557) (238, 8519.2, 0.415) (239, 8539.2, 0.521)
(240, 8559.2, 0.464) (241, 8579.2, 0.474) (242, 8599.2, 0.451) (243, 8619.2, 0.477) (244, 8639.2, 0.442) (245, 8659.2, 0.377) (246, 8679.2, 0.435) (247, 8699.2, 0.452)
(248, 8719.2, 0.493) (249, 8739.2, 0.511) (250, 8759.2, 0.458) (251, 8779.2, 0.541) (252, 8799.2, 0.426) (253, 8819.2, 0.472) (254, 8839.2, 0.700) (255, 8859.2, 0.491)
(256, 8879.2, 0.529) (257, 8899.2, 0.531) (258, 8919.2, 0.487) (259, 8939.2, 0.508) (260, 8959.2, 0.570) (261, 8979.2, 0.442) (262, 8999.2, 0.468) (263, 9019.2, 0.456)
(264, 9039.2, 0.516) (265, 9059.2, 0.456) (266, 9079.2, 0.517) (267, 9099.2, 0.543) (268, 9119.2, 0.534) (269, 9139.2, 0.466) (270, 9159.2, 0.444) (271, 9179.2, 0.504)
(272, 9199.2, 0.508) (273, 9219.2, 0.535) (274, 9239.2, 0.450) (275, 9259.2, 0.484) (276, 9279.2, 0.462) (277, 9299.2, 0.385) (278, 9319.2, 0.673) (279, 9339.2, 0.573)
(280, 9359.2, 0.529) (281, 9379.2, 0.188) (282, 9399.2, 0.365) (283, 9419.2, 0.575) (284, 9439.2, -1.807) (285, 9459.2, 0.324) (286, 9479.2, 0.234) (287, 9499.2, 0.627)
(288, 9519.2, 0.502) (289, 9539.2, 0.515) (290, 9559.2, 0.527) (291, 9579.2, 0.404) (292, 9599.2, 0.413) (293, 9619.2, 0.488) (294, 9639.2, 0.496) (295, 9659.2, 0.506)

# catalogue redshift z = 0.840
